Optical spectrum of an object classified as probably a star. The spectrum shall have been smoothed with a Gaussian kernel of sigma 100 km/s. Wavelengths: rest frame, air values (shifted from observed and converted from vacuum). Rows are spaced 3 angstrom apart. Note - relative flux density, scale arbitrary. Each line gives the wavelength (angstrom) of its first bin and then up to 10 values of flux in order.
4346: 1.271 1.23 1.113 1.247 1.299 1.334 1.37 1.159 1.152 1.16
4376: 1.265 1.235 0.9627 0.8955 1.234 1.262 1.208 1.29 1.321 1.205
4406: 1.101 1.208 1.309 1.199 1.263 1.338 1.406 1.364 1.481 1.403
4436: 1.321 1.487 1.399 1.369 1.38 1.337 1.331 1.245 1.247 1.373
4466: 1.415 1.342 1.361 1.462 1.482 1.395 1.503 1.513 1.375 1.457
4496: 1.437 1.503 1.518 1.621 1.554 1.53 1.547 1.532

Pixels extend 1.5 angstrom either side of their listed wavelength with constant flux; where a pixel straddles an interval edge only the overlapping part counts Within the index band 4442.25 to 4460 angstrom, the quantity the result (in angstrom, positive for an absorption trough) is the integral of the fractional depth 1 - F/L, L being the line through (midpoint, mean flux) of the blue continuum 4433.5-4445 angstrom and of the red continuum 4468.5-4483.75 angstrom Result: 1.0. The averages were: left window 1.4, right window 1.42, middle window 1.33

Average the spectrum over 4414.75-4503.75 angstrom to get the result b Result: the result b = 1.39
